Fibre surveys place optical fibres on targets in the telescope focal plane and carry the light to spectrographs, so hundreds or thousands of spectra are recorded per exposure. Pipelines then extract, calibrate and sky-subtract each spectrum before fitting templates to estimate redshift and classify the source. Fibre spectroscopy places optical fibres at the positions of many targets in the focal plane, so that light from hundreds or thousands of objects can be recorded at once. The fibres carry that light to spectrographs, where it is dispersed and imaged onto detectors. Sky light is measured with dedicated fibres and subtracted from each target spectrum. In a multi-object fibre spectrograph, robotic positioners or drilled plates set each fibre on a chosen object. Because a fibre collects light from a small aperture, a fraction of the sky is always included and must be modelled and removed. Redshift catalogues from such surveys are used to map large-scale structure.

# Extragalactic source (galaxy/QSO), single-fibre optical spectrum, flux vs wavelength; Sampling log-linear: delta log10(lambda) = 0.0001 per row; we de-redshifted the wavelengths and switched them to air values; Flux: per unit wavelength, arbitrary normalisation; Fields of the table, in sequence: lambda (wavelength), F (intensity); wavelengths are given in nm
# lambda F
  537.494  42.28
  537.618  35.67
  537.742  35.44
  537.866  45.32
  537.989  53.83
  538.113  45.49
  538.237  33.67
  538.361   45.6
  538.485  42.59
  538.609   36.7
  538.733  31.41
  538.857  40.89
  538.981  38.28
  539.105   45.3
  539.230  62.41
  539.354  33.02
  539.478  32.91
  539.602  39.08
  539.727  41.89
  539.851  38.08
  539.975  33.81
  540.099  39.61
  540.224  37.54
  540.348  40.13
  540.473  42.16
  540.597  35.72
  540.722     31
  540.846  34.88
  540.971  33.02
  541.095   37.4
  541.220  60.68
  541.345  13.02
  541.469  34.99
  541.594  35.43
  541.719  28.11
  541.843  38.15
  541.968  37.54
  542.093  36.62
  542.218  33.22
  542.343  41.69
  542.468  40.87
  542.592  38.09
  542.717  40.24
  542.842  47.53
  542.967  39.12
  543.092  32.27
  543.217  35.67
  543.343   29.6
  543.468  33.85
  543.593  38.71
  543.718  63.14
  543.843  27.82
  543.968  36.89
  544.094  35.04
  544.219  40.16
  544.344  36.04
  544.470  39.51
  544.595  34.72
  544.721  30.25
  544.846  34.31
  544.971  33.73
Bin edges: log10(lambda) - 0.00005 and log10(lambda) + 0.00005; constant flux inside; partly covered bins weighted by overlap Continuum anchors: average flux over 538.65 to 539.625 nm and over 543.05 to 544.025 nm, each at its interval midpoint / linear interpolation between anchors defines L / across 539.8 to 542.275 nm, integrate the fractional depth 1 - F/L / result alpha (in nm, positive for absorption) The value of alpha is 0.19 nm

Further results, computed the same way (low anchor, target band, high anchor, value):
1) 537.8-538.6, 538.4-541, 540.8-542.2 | 0.08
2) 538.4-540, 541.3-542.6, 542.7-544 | 0.15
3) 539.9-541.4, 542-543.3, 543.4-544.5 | -0.01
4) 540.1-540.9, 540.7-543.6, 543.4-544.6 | 0.12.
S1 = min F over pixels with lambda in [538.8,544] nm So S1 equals 13.02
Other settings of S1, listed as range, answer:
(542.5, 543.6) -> 29.6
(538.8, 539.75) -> 32.91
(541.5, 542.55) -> 28.11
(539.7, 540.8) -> 31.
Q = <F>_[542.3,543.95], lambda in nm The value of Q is 39.1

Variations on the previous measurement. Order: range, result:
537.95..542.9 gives 38.7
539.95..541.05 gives 36.5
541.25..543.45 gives 35.8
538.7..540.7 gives 39.4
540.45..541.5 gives 35.7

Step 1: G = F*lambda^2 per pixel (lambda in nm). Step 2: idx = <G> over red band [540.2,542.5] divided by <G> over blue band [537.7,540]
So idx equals 0.90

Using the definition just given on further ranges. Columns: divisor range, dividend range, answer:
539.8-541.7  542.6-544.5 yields 1.07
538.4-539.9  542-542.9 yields 1.00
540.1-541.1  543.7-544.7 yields 1.04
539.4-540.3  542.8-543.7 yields 1.02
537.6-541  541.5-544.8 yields 0.96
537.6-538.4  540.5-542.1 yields 0.84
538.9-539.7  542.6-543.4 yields 0.91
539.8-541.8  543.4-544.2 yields 1.10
